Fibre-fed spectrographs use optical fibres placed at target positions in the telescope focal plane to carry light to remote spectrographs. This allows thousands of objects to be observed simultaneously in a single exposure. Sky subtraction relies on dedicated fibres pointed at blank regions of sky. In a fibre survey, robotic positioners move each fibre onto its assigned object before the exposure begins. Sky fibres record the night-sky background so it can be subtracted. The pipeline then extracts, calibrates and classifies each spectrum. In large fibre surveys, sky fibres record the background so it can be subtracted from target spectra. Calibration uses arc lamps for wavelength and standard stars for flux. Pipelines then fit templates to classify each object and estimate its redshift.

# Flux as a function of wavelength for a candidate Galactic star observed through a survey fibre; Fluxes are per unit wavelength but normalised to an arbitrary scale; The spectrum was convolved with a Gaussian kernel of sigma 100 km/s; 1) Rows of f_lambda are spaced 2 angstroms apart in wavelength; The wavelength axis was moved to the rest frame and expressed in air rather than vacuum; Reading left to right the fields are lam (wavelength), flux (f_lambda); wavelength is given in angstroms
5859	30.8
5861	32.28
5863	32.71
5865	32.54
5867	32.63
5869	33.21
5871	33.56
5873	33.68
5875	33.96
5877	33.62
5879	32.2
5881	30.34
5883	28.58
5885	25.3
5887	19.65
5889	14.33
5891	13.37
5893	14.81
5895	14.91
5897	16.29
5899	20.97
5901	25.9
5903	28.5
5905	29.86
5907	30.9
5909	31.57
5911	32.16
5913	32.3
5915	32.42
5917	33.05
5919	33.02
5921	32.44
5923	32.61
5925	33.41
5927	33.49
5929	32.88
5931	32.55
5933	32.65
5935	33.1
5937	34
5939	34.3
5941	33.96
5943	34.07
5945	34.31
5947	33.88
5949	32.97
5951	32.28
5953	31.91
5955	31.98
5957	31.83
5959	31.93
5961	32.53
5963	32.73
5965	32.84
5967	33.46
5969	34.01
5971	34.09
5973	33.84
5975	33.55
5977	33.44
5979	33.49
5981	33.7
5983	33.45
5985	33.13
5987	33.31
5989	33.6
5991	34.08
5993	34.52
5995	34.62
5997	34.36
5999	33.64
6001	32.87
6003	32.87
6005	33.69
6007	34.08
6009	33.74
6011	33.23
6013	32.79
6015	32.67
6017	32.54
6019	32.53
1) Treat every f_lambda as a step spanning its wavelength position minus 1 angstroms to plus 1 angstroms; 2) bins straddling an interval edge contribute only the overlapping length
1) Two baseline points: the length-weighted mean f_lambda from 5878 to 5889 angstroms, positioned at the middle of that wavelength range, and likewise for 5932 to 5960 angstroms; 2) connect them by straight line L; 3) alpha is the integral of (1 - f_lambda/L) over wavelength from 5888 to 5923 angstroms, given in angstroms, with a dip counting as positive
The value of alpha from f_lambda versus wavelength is 3.5 angstroms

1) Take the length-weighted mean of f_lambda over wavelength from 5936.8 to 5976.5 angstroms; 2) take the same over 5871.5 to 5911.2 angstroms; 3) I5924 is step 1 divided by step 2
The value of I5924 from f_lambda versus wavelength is 1.3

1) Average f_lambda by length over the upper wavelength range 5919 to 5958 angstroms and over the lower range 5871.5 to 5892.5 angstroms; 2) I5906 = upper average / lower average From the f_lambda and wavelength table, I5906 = 1.25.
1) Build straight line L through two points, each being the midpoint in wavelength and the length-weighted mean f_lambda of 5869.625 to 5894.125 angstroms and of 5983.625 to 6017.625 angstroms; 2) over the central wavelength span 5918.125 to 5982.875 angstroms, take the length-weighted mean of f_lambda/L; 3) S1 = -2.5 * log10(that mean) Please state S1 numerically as -0.10 mag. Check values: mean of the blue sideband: 26.2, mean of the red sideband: 33.5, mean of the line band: 33.2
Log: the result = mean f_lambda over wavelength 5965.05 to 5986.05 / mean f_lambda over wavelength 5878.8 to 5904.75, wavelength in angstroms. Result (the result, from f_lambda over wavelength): 1.54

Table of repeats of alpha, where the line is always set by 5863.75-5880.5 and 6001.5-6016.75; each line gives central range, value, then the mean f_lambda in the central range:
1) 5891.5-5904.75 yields 5.0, 20.5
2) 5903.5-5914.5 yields 0.6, 31.3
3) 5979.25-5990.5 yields -0.1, 33.5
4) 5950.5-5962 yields 0.4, 32.1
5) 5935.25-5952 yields -0.3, 33.7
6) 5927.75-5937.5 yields 0.0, 33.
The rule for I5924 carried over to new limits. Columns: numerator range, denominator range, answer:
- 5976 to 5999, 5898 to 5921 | 1.12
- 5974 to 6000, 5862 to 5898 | 1.28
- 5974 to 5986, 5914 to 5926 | 1.02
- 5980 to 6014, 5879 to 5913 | 1.40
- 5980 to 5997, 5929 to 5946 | 1.01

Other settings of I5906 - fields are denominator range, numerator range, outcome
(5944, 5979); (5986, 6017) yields 1.02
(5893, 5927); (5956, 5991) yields 1.17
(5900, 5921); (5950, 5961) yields 1.03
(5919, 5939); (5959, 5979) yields 1.01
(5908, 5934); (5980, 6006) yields 1.03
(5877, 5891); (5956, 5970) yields 1.32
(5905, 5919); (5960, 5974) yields 1.04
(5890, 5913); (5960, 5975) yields 1.39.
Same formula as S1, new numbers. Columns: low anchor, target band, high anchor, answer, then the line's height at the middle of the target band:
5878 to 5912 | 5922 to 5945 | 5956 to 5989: -0.17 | 28.6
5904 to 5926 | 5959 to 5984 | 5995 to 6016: -0.01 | 33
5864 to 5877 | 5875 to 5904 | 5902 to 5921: 0.37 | 32.5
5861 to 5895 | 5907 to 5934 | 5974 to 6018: -0.10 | 29.7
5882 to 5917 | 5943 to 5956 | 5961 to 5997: -0.10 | 30.2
